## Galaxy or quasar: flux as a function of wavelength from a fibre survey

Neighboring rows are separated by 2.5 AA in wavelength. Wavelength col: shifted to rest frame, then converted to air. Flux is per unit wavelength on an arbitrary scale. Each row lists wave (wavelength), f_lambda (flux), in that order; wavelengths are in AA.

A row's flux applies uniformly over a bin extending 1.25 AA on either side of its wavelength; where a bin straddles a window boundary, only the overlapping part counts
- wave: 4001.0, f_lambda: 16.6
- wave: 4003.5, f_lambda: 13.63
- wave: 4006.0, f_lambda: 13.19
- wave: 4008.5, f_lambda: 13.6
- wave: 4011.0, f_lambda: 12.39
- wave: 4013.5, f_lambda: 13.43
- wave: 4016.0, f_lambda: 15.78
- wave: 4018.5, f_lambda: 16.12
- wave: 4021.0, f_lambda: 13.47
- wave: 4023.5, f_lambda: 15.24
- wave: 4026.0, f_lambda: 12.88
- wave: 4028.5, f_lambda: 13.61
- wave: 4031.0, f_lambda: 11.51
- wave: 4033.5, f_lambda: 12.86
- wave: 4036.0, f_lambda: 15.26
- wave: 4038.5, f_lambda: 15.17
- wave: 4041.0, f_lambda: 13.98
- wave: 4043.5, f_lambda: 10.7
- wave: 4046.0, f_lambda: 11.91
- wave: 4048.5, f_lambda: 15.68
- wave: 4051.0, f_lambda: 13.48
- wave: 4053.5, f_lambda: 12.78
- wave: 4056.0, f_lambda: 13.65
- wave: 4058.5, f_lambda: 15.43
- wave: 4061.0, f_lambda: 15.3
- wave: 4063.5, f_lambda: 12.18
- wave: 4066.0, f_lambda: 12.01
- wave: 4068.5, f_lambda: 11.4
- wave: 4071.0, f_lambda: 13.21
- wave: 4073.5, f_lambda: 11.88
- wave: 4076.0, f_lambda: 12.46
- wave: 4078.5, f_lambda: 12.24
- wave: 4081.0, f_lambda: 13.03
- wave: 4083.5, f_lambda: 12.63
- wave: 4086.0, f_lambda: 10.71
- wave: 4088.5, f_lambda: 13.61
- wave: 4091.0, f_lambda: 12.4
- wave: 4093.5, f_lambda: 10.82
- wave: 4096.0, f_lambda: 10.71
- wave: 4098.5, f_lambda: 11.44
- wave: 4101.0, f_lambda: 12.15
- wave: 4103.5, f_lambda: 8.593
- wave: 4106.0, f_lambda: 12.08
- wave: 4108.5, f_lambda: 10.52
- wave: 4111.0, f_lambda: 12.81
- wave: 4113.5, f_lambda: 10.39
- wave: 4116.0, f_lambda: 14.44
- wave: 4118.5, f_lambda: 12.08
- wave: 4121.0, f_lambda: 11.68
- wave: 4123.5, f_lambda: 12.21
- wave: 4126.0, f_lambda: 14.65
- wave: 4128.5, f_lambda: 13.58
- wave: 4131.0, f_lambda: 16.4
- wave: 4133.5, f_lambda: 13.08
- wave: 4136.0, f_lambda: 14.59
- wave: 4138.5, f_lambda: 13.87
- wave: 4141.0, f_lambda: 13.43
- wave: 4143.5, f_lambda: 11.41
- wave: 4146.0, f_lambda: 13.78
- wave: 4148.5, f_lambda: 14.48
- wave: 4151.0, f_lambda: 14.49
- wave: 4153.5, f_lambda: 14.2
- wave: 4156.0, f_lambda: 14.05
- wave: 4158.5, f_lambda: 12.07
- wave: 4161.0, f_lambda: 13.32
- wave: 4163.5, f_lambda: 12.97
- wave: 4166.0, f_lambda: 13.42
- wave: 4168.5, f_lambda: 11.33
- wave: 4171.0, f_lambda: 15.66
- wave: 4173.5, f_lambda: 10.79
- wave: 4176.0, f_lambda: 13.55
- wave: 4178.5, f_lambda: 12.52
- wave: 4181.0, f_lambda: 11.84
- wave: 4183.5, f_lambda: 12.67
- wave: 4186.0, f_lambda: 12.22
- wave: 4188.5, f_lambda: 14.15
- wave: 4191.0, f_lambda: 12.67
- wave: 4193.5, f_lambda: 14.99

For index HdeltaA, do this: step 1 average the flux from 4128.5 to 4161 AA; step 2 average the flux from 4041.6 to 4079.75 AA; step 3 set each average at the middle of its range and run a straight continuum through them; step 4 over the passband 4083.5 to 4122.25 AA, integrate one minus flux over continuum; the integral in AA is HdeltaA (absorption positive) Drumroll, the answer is 5.0 AA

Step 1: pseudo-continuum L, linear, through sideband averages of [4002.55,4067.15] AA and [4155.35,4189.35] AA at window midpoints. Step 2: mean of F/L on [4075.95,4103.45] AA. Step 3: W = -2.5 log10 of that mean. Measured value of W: 0.13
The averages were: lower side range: 13.7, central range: 11.8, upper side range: 12.9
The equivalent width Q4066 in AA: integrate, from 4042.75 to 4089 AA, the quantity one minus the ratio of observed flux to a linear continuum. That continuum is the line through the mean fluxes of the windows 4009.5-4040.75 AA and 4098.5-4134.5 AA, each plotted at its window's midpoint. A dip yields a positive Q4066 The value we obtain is 1.5 AA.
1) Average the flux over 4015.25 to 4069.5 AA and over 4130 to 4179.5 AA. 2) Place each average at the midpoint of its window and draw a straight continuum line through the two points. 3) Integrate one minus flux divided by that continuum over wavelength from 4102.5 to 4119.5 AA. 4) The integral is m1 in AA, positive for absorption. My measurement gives 2.43 AA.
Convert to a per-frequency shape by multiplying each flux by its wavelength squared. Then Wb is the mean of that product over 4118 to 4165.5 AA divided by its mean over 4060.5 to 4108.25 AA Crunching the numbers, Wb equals 1.2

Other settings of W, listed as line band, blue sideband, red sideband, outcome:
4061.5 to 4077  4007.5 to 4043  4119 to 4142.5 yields 0.120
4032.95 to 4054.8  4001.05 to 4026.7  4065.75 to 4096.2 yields -0.026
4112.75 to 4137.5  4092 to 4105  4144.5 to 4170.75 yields -0.116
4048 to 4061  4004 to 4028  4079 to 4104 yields -0.112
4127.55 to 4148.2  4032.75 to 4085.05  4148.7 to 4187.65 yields -0.057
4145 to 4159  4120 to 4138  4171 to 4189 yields -0.052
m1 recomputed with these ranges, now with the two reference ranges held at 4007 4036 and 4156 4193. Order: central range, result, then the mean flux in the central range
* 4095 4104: 1.64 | 10.9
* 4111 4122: 0.82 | 12.2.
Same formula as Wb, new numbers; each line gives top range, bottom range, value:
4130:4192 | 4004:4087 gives 1.06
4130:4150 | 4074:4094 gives 1.16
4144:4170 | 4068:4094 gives 1.13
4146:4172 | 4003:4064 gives 1.05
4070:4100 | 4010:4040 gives 0.89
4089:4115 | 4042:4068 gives 0.87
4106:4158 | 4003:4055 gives 1.02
